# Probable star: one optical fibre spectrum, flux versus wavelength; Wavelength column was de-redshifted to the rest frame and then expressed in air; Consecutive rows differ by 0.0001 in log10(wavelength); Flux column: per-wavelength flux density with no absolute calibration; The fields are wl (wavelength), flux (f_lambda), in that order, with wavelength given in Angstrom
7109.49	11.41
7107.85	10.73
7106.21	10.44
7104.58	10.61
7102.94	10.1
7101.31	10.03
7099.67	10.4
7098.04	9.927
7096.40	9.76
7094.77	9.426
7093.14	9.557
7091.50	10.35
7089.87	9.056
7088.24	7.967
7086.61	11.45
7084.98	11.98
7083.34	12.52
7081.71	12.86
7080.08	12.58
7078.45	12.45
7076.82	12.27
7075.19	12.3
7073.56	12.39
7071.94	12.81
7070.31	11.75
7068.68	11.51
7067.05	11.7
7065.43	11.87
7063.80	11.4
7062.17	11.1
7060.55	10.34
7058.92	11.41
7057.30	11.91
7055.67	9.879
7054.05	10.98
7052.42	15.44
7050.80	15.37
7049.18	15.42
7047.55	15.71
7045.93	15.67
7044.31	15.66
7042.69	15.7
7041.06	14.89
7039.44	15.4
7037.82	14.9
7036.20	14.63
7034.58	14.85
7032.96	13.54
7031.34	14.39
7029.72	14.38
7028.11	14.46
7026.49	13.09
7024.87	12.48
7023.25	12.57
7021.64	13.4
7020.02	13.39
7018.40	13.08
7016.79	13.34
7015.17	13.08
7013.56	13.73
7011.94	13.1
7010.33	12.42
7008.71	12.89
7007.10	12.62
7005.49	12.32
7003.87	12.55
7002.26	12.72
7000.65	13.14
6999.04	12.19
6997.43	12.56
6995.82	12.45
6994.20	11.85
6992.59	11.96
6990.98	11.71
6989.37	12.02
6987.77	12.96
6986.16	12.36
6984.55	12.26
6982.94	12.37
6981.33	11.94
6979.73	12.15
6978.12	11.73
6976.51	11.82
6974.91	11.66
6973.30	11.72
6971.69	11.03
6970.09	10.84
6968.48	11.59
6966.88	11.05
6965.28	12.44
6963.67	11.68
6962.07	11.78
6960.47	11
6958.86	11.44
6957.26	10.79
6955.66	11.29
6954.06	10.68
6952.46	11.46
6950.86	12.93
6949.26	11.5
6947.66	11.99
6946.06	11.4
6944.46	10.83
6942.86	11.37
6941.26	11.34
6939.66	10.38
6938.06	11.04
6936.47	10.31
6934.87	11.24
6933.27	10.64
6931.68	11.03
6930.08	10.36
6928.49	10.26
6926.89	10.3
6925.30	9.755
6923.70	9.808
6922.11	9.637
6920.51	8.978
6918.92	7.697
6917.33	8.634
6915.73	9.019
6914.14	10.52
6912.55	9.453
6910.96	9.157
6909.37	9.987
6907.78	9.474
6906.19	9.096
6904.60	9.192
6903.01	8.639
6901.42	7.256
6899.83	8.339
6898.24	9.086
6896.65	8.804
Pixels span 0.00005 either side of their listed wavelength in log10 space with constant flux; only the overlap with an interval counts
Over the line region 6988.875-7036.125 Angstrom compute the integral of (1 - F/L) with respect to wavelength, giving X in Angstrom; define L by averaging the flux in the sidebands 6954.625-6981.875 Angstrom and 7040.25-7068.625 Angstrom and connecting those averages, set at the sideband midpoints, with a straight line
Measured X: -2.5 Angstrom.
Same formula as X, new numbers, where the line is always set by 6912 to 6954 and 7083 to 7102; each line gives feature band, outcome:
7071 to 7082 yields -2.5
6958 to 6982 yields -2.8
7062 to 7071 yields -1.2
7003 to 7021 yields -4.6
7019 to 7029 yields -2.9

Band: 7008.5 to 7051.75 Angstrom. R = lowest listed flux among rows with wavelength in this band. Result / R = 12.42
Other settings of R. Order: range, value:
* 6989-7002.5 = 11.71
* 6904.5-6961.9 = 7.697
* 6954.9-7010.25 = 10.79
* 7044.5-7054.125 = 10.98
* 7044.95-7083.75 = 9.879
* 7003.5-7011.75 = 12.32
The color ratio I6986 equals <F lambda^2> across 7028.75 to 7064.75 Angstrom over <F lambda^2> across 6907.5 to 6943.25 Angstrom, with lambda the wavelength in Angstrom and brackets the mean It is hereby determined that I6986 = 1.42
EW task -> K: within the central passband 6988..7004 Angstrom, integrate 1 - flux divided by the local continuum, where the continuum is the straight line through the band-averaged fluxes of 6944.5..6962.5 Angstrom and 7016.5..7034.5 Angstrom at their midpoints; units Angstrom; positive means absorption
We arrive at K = 0.4 Angstrom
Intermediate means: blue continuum 11.4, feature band 12.3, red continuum 13.5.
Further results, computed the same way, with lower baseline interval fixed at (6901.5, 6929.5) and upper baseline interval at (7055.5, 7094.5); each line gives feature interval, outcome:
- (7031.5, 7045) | -4.94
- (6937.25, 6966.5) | -4.75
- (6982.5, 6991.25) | -1.75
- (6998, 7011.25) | -2.69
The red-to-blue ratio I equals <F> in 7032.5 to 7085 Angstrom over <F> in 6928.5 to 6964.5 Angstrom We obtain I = 1.2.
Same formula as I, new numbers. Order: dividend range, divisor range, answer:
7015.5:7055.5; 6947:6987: 1.22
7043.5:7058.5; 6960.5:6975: 1.21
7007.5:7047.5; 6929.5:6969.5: 1.24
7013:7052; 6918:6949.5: 1.37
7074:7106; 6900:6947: 1.10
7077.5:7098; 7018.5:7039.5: 0.78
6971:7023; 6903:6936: 1.29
